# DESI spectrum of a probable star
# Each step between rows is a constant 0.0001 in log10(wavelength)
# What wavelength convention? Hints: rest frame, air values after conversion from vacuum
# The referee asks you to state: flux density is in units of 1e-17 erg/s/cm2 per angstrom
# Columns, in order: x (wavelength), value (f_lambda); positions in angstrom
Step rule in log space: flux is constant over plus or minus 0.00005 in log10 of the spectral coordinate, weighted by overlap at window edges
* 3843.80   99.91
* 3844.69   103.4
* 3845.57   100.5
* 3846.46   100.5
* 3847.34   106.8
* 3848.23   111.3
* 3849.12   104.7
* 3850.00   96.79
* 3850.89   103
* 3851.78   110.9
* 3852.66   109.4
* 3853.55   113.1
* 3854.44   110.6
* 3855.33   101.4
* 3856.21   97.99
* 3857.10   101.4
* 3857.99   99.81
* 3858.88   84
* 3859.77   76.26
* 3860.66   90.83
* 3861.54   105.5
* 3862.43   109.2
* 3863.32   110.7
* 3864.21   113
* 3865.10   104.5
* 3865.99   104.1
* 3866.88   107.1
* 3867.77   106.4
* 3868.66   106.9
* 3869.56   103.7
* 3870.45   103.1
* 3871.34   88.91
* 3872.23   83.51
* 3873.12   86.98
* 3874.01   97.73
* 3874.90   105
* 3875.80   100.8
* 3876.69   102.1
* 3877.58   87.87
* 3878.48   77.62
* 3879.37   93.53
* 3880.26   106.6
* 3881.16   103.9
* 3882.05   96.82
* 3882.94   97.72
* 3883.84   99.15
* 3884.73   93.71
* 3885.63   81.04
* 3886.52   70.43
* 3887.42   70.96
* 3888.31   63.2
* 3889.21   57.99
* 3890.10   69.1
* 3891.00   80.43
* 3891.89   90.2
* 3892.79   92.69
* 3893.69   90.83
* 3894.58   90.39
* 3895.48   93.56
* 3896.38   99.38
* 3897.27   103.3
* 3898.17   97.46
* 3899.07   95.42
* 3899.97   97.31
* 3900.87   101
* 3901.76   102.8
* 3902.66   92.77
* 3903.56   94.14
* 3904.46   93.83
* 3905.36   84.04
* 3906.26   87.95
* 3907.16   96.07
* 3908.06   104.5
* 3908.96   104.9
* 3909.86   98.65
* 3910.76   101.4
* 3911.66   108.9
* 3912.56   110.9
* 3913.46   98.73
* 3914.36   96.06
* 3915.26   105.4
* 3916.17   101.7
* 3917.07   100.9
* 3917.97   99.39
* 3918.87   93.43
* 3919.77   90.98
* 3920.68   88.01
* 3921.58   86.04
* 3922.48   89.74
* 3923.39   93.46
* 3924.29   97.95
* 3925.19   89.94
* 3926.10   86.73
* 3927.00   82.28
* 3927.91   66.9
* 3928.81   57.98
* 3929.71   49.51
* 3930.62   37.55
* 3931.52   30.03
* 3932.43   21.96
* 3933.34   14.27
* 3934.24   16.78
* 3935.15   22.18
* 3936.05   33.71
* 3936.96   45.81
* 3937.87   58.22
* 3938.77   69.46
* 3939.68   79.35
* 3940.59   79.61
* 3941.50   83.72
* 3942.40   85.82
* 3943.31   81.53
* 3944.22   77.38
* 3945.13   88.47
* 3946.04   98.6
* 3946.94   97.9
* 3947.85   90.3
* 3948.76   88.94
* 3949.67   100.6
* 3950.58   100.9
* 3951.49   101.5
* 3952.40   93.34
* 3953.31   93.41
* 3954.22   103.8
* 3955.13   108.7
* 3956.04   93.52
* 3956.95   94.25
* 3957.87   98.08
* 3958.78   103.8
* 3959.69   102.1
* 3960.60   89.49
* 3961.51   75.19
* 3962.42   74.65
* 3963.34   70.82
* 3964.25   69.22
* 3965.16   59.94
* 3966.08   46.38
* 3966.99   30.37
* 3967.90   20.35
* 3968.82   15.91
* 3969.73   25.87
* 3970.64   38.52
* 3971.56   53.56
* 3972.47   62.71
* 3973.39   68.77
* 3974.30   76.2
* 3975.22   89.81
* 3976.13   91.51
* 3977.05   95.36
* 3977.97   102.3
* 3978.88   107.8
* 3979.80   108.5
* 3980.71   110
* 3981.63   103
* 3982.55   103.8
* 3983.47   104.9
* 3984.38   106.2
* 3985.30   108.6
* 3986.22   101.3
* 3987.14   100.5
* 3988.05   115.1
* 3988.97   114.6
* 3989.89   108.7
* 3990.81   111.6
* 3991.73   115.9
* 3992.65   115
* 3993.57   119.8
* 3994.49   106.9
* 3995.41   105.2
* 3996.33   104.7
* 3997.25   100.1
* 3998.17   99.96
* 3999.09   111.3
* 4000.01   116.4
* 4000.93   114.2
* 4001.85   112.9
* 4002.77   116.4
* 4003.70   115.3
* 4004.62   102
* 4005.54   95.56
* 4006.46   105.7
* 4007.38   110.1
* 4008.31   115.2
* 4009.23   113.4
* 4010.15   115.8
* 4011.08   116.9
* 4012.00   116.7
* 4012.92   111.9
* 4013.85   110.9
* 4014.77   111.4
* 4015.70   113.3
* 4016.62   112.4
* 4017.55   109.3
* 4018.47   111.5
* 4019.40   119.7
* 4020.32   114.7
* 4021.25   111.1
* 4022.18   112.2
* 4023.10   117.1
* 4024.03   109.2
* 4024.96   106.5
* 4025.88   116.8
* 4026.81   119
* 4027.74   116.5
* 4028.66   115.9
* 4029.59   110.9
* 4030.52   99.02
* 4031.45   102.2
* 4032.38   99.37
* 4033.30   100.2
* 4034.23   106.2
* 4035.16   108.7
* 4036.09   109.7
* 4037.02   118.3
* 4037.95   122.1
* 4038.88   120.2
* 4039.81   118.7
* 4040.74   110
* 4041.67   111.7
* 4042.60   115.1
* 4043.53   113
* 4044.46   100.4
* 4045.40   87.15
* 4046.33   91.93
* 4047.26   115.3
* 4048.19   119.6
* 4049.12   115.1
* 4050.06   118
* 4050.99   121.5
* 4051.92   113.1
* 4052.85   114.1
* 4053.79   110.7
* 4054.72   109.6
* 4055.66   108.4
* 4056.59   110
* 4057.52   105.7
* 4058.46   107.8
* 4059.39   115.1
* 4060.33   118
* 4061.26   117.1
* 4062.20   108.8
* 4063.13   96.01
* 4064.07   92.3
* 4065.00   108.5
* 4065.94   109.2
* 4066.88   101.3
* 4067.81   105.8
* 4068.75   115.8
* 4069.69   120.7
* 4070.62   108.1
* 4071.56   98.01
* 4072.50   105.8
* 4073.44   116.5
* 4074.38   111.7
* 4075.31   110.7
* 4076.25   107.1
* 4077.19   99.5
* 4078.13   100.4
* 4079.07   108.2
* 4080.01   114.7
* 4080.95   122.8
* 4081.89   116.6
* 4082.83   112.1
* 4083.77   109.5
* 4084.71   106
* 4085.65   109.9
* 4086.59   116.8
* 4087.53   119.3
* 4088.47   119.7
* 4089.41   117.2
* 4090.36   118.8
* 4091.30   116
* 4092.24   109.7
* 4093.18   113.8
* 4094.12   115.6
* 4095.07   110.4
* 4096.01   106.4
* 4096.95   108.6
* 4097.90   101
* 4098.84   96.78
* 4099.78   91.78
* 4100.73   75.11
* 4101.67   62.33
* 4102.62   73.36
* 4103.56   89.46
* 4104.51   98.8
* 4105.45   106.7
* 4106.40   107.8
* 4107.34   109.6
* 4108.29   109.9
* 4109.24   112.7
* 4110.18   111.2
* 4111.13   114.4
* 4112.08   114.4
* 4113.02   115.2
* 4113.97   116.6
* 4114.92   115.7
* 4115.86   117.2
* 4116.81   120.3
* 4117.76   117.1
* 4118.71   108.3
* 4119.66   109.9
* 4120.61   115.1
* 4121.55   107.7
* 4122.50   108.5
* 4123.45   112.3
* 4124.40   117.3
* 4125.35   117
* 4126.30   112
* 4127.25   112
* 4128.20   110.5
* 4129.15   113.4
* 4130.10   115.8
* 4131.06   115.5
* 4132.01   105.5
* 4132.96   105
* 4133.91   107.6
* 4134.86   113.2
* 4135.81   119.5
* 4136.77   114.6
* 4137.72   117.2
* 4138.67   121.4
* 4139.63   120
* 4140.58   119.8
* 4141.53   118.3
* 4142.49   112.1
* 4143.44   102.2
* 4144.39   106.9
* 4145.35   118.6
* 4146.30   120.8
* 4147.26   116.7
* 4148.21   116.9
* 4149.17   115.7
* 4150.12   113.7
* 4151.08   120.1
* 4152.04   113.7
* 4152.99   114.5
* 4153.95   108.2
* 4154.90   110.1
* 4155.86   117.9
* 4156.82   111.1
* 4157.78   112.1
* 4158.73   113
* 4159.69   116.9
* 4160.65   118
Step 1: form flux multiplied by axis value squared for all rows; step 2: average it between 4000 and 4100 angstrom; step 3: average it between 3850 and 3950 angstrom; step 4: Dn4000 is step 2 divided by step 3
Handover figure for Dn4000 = 1.35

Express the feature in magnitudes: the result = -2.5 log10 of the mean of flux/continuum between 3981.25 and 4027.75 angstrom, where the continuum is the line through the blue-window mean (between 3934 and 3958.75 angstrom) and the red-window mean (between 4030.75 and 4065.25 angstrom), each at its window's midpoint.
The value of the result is -0.14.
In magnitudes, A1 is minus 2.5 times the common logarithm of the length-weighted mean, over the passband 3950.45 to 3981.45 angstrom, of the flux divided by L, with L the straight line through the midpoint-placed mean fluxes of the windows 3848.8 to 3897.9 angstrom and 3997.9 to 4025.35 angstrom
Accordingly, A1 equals 0.33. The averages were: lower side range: 95.4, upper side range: 112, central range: 78.7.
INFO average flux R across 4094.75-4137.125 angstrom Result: 108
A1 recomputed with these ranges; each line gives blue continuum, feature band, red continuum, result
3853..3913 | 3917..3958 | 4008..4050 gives 0.30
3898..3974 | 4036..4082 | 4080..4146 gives -0.10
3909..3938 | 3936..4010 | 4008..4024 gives 0.06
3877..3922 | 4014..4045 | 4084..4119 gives -0.09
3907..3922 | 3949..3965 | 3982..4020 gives 0.14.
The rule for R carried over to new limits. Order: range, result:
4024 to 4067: 110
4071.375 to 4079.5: 107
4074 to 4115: 107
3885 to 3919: 92.7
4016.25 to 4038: 111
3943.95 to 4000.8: 90.4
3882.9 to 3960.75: 84.7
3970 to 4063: 107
